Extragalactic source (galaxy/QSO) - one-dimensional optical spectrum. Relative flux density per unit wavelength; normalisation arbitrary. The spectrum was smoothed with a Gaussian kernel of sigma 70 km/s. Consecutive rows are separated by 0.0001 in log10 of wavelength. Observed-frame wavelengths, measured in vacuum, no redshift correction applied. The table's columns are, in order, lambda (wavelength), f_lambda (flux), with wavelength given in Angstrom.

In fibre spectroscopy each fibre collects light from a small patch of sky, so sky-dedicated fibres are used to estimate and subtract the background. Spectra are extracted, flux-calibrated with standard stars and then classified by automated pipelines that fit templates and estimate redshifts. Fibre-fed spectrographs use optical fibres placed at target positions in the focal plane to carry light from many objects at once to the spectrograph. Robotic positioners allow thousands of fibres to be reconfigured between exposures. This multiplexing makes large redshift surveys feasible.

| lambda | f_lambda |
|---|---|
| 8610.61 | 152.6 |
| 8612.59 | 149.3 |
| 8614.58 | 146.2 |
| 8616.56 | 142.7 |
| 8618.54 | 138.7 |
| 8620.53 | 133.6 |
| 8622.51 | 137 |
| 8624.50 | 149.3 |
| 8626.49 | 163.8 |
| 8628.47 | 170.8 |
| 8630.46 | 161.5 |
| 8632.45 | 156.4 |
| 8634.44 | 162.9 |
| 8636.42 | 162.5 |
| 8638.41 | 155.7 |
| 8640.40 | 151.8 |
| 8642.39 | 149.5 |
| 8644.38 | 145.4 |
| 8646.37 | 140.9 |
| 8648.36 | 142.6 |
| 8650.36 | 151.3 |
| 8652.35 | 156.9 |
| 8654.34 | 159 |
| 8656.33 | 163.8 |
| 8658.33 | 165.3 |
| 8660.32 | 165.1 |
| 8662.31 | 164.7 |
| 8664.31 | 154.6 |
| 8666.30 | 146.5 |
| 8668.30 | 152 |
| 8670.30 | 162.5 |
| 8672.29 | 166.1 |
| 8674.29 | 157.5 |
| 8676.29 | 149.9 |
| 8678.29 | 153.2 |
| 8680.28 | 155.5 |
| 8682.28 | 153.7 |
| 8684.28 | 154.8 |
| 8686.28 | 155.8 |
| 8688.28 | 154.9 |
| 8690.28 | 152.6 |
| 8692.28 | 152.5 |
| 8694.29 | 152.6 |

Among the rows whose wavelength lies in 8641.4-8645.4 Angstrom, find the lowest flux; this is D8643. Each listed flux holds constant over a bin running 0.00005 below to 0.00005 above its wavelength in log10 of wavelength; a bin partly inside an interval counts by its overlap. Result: 145.4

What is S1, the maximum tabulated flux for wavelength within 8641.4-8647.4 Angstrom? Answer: 149.5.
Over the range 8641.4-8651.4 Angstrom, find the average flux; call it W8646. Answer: 146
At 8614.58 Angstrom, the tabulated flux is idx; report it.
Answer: 146.2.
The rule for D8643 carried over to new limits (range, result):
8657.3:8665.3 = 154.6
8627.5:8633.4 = 156.4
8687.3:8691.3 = 152.6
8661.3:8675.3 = 146.5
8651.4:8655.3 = 156.9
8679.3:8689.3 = 153.7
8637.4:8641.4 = 151.8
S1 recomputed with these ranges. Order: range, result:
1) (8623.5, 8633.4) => 170.8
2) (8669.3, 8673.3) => 166.1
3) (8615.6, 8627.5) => 163.8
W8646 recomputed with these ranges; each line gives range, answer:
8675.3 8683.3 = 153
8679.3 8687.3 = 155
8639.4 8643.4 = 151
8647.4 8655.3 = 152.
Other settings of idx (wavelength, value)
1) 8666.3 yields 146.5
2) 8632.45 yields 156.4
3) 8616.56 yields 142.7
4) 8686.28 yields 155.8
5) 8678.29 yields 153.2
